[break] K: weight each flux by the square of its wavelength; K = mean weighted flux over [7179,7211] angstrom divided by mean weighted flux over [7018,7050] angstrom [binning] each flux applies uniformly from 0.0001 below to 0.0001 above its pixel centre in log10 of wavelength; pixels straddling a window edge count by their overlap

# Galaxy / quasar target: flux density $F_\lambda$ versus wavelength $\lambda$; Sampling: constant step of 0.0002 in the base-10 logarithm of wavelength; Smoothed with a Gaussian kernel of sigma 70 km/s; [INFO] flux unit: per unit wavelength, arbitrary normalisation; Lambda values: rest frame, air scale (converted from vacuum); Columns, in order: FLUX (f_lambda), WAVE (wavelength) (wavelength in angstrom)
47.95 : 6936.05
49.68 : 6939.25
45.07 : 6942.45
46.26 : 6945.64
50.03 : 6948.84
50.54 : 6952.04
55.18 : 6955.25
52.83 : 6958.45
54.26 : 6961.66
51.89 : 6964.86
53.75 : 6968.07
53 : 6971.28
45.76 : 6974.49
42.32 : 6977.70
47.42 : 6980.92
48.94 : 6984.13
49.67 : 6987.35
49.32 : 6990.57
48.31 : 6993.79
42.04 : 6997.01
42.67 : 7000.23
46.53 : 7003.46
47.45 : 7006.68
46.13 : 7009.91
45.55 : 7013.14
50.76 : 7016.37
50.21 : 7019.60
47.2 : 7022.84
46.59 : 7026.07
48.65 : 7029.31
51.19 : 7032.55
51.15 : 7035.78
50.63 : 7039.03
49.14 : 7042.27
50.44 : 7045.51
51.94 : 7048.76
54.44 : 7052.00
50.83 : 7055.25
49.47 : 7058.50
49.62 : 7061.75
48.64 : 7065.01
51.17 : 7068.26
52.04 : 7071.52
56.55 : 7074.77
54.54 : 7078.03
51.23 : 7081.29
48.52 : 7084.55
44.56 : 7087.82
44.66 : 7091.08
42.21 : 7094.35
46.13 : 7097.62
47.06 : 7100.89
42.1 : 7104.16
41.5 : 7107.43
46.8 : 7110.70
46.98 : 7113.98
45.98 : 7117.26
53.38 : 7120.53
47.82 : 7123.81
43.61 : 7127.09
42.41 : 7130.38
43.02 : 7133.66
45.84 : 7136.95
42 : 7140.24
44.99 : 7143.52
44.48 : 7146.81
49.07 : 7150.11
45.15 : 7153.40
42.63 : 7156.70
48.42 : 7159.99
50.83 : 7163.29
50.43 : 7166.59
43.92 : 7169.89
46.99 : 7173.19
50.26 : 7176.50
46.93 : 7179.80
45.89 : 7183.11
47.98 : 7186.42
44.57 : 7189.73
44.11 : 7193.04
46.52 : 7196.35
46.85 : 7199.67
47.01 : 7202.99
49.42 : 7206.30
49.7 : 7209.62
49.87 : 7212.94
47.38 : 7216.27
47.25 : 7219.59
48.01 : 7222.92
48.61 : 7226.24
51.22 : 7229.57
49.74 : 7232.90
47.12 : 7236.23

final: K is 1.0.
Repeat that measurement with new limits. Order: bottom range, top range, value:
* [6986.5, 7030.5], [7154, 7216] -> 1.05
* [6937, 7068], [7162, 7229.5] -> 1.02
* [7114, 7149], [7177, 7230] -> 1.07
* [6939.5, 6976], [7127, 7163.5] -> 0.94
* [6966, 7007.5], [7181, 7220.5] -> 1.06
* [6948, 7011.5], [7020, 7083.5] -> 1.06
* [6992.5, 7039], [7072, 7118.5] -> 1.01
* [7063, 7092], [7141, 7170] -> 0.95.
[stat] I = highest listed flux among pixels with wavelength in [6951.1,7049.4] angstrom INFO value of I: 55.18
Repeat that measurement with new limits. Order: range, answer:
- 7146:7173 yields 50.83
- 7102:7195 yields 53.38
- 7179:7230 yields 51.22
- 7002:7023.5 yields 50.76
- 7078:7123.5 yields 54.54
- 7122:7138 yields 47.82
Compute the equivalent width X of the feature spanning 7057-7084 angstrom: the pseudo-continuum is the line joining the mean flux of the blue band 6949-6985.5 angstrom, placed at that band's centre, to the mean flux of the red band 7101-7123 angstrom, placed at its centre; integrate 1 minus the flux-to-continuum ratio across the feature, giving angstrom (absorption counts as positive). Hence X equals -2.3 angstrom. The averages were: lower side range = 50.5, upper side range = 46.3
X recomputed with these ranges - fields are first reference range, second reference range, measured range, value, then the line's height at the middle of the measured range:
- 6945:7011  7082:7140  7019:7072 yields -3.4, 47.1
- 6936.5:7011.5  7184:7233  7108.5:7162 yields 2.5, 48.1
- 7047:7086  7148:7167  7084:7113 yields 3.1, 50.2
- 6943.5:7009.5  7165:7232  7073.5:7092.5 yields -0.7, 48.3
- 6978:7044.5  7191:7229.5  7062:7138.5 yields 0.9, 47.9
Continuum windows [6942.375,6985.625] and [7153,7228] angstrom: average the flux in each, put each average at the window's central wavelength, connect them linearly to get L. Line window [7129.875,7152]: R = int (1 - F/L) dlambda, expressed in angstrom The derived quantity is 1.52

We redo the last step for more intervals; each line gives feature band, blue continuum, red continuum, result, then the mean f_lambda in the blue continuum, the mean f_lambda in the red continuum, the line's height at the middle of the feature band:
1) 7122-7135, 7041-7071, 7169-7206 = 1.1 angstrom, 50.7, 46.6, 48.5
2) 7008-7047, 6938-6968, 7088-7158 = -0.5 angstrom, 50.8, 45.1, 48.3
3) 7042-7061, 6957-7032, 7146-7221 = -1.2 angstrom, 48.3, 47.2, 48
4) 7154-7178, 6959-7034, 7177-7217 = 0.0 angstrom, 48.3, 47.3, 47.4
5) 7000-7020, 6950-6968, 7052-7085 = 2.0 angstrom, 52.9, 51.5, 52.3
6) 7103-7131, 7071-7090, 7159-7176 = 2.3 angstrom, 51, 48.2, 49.9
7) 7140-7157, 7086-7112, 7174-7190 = 0.4 angstrom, 44.4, 47.3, 46.1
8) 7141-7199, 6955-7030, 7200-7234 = 2.5 angstrom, 48.5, 48.7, 48.7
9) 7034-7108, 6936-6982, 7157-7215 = -0.7 angstrom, 49.8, 47.5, 48.7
